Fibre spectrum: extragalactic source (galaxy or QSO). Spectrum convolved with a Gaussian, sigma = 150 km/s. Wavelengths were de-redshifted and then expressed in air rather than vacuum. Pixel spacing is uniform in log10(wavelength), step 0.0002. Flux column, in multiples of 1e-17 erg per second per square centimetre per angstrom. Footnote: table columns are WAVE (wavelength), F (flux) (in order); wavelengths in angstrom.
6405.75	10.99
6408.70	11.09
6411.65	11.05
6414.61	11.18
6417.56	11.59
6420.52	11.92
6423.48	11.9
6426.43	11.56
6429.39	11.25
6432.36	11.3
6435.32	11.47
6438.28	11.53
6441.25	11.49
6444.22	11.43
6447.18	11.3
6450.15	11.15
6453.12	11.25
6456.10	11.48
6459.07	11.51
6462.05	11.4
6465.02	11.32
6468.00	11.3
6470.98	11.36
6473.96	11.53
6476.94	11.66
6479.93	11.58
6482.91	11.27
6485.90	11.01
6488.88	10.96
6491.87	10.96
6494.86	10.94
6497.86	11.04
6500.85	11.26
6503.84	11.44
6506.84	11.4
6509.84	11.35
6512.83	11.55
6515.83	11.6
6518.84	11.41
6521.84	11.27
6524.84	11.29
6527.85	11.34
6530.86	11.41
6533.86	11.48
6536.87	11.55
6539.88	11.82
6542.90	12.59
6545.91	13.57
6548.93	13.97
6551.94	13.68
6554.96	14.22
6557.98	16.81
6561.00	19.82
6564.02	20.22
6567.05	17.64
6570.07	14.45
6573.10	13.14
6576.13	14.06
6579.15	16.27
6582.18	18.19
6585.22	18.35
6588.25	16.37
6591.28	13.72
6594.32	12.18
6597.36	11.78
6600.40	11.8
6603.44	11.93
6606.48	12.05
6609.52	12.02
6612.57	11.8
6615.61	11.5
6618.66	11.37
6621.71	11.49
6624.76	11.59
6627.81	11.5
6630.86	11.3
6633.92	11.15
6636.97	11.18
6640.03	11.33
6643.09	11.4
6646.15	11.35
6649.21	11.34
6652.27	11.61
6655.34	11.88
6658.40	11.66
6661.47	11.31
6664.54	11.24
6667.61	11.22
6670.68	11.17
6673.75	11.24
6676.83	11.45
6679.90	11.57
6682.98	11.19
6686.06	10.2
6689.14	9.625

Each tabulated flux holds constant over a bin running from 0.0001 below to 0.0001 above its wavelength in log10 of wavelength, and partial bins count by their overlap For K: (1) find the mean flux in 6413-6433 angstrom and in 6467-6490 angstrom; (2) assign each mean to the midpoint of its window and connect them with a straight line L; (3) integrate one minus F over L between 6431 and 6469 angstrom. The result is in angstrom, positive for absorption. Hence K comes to 0.19 angstrom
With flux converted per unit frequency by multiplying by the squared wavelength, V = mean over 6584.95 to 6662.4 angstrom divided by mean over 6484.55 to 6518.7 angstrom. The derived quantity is 1.1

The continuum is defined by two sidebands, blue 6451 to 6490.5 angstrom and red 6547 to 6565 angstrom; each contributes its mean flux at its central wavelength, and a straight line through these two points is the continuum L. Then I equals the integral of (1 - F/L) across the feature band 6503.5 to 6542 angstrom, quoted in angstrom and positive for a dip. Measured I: 7.7 angstrom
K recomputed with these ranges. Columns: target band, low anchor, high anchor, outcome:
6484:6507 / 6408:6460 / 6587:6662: 0.9 angstrom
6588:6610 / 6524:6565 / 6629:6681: 0.1 angstrom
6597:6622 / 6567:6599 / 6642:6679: 3.6 angstrom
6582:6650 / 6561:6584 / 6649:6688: 8.8 angstrom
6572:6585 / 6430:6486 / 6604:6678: -4.9 angstrom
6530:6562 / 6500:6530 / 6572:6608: -2.8 angstrom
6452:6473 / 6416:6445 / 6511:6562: 1.0 angstrom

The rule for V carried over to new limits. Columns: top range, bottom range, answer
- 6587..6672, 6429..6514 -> 1.09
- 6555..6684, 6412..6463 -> 1.20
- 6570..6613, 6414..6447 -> 1.27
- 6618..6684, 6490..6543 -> 1.04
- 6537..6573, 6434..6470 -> 1.37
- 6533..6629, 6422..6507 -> 1.27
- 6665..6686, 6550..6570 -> 0.69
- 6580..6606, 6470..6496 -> 1.31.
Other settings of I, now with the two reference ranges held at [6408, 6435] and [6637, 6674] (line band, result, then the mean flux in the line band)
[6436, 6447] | 0.0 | 11.5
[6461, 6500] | 0.6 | 11.3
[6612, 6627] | -0.2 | 11.5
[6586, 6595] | -2.5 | 14.6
